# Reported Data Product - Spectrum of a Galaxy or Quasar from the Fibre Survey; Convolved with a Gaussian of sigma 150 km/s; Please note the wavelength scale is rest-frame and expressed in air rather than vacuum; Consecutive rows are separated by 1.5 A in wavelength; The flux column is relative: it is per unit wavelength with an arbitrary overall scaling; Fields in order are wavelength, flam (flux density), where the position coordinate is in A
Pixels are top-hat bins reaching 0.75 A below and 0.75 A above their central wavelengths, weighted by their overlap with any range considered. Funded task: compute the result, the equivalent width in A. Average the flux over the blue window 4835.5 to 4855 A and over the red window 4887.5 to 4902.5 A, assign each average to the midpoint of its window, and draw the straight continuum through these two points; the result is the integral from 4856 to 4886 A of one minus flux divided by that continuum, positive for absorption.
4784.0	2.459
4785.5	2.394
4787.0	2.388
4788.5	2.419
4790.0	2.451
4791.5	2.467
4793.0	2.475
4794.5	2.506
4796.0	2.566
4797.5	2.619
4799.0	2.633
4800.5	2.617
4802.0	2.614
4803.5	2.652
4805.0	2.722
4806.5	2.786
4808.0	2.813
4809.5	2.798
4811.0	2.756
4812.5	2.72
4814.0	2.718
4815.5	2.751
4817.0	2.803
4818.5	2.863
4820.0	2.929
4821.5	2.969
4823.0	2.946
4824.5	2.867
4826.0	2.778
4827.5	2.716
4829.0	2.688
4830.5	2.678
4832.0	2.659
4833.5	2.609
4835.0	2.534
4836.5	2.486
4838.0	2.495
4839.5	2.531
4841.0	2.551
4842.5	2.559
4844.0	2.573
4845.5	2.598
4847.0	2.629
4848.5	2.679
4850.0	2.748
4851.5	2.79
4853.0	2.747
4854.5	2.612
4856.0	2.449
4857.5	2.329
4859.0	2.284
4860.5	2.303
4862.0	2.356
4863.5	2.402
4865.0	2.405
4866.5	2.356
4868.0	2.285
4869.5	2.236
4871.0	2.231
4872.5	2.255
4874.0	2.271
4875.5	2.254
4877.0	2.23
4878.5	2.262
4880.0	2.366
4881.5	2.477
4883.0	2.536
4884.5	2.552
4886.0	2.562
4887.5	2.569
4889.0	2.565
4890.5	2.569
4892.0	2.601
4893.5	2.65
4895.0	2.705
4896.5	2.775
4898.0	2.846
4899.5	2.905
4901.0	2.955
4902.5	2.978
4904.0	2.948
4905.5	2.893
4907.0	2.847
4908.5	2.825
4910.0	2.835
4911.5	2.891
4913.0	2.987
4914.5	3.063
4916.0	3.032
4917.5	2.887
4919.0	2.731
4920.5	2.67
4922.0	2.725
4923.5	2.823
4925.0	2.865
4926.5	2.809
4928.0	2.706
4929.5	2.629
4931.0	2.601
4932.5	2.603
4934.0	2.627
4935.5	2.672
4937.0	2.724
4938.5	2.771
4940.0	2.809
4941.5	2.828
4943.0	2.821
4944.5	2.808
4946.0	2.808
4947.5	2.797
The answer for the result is 3.7 A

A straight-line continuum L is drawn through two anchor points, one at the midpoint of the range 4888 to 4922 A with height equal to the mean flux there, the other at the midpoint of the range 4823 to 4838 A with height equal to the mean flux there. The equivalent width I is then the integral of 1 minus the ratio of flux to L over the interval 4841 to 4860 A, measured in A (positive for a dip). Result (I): 0.9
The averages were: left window 2.67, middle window 2.58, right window 2.82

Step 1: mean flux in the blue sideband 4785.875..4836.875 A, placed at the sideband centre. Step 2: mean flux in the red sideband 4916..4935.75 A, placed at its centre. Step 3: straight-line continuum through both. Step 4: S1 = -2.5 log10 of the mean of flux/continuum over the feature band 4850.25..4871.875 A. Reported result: 0.12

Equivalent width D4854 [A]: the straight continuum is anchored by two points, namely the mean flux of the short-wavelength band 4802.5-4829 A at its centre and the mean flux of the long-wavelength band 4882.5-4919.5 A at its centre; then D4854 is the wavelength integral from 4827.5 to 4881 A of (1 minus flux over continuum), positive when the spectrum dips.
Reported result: 6.1 A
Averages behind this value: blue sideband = 2.79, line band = 2.47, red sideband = 2.79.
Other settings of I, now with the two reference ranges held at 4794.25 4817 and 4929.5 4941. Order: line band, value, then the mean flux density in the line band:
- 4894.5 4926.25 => -2.1 A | 2.87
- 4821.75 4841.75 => 0.2 A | 2.66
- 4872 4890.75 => 1.9 A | 2.42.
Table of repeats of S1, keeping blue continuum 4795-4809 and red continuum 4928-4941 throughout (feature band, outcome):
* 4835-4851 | 0.04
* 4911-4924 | -0.07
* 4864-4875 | 0.17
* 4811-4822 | -0.06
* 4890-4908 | -0.05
